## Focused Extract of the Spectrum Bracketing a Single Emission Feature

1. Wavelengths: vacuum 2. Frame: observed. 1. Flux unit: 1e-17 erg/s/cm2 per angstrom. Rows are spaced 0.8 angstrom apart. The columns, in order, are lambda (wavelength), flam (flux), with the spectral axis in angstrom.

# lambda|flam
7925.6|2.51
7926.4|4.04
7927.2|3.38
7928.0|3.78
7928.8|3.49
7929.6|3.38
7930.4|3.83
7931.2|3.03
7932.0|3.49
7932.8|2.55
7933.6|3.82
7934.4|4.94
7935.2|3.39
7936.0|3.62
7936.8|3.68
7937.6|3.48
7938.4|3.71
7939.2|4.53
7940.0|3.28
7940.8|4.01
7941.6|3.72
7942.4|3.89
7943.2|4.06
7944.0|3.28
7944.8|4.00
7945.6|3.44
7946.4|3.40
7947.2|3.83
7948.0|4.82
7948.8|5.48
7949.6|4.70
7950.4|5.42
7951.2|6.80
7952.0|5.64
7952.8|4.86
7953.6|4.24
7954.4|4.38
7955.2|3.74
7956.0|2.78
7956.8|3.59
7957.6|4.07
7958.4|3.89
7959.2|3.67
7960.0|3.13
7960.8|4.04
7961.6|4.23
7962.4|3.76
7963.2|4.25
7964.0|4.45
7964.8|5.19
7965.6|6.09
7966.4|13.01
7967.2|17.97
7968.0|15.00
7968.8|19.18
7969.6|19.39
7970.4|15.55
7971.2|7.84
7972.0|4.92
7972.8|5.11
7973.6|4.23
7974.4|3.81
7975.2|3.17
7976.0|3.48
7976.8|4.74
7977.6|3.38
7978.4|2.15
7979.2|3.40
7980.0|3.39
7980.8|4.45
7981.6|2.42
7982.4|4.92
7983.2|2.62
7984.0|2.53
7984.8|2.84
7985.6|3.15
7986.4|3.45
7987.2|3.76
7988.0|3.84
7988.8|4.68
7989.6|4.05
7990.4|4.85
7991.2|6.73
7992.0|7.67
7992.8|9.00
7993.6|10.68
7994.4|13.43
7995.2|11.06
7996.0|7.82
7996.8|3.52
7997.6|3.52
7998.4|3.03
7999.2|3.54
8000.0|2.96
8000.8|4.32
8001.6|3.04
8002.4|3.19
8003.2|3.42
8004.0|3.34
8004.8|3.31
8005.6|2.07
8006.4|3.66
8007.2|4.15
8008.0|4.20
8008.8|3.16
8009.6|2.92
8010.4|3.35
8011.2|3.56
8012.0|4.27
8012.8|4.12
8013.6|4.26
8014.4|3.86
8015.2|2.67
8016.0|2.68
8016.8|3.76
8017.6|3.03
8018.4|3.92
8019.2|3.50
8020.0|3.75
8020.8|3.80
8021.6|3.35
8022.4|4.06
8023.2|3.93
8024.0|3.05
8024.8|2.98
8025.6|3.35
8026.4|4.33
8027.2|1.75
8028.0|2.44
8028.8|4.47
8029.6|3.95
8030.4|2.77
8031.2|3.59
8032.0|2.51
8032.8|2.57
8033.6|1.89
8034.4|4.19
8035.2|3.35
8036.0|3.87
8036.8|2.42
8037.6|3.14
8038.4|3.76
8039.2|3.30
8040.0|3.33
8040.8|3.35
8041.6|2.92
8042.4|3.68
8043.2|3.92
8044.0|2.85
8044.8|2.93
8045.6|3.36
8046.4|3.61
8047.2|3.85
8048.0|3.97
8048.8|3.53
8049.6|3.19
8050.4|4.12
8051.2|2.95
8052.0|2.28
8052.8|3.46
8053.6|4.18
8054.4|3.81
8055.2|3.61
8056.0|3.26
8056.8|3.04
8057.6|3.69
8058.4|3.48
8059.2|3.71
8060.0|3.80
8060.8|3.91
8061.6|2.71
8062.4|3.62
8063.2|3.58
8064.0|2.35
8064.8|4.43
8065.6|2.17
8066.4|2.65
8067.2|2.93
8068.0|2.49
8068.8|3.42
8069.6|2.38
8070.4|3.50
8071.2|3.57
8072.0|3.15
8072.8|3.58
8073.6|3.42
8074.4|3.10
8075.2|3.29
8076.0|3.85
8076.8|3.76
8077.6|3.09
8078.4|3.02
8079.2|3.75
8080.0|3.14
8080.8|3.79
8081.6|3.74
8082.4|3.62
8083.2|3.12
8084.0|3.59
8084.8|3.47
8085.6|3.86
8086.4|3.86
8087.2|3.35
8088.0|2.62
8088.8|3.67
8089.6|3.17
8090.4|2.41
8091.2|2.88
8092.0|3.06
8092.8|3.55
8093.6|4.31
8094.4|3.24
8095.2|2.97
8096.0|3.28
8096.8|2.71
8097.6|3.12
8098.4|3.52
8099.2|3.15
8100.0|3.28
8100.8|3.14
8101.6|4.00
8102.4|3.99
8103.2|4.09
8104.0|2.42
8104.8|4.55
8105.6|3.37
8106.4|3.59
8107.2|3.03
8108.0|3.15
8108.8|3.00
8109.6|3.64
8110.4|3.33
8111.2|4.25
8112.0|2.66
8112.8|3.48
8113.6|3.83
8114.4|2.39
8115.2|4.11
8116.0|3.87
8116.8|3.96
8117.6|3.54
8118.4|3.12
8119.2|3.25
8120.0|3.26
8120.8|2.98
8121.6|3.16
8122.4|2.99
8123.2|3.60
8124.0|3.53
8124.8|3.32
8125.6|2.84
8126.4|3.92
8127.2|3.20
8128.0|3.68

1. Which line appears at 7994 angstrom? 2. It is [N II]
